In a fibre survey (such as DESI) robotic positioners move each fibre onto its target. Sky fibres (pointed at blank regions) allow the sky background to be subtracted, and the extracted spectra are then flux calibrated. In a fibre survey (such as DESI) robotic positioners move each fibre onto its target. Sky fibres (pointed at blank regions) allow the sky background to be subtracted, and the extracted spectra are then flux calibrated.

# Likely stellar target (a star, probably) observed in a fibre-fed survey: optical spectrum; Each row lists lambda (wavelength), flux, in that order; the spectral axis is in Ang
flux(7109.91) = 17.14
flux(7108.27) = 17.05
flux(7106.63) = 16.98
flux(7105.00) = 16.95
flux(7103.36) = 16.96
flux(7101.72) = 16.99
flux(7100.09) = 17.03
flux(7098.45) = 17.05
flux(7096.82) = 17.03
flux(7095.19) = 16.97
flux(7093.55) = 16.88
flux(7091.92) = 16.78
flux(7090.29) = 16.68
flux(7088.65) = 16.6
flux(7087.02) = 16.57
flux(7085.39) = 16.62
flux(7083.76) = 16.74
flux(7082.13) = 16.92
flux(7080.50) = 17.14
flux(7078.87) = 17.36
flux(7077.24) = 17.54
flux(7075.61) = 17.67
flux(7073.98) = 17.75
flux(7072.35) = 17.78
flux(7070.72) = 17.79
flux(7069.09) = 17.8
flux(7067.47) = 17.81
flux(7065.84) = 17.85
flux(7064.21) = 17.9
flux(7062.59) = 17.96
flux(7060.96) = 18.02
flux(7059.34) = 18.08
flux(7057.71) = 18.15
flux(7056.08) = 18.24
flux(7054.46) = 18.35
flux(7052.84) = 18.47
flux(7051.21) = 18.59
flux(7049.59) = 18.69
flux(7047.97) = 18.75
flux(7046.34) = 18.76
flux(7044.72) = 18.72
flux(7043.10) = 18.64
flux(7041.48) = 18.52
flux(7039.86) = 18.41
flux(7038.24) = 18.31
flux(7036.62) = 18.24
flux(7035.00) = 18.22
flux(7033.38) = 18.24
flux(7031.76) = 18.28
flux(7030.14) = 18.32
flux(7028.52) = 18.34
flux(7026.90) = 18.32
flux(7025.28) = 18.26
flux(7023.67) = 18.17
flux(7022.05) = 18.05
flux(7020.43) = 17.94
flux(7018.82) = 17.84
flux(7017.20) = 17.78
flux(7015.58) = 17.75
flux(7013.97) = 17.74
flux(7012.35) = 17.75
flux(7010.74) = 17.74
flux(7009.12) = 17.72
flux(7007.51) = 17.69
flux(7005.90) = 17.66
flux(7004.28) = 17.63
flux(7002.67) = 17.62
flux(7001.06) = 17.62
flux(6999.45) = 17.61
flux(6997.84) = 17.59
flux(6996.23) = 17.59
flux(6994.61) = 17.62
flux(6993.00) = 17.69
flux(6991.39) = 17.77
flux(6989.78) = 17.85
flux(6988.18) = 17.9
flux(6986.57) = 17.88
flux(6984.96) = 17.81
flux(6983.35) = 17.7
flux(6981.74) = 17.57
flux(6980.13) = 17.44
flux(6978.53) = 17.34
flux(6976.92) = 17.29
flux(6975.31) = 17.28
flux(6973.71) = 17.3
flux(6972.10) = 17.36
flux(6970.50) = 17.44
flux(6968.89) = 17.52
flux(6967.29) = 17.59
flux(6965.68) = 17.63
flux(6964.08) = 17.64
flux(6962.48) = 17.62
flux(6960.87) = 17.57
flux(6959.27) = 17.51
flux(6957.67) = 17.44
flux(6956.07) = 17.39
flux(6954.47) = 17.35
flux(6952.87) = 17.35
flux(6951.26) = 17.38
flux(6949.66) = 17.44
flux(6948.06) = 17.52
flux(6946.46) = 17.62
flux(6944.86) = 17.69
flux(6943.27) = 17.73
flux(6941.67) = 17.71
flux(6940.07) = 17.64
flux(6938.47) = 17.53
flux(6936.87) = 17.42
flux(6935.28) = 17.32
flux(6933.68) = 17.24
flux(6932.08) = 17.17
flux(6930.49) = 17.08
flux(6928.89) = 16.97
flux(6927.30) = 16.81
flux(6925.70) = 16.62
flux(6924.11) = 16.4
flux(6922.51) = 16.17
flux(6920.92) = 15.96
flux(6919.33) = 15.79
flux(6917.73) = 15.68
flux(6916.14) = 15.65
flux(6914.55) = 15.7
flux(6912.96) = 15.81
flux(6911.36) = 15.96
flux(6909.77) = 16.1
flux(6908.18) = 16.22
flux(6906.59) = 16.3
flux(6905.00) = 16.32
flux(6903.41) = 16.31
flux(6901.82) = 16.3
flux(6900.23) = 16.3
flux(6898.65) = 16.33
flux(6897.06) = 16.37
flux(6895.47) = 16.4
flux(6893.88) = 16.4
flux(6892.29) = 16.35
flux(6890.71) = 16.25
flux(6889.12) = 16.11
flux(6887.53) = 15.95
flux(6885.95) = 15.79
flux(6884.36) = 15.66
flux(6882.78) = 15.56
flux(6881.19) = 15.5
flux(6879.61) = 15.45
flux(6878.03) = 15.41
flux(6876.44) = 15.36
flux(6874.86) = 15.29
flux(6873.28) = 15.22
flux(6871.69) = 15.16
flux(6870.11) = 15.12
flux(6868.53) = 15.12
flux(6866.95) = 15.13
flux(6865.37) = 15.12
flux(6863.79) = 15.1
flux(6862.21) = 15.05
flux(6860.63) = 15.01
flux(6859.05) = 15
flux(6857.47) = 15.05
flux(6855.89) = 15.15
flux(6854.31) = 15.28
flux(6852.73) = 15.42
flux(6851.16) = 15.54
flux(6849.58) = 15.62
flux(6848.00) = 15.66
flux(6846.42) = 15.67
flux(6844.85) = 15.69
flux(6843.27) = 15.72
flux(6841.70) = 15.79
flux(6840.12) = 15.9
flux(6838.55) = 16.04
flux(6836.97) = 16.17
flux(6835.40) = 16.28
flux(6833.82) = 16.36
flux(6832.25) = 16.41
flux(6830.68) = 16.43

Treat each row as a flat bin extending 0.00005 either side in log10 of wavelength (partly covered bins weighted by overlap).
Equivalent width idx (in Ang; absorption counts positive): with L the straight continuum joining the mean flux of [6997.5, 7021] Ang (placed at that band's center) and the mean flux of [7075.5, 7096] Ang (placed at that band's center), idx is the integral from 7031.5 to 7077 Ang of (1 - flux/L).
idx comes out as -2.5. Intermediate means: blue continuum 17.7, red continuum 16.9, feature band 18.2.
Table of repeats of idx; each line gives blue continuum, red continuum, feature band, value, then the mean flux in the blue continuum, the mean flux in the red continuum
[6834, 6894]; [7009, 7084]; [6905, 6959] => -1.2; 15.6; 18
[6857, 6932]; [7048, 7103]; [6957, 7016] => -3.2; 15.9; 17.5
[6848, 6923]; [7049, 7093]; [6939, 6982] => -2.7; 15.7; 17.6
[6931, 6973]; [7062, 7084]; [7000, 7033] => -0.7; 17.5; 17.6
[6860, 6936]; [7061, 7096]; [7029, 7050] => -1.8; 16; 17.3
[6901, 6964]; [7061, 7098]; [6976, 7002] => -0.9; 16.9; 17.3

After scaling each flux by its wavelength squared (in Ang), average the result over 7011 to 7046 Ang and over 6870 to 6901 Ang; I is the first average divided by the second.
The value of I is 1.2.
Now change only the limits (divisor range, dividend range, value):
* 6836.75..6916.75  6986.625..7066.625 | 1.20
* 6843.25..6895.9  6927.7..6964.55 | 1.15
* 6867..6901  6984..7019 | 1.16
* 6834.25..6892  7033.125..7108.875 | 1.21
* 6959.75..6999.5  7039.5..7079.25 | 1.06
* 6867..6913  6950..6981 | 1.12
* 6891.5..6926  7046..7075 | 1.17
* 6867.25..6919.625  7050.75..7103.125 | 1.16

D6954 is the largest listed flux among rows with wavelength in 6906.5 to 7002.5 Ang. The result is 17.9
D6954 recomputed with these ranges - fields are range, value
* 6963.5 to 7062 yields 18.76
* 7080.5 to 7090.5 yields 17.14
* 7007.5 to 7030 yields 18.34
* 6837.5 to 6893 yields 16.35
